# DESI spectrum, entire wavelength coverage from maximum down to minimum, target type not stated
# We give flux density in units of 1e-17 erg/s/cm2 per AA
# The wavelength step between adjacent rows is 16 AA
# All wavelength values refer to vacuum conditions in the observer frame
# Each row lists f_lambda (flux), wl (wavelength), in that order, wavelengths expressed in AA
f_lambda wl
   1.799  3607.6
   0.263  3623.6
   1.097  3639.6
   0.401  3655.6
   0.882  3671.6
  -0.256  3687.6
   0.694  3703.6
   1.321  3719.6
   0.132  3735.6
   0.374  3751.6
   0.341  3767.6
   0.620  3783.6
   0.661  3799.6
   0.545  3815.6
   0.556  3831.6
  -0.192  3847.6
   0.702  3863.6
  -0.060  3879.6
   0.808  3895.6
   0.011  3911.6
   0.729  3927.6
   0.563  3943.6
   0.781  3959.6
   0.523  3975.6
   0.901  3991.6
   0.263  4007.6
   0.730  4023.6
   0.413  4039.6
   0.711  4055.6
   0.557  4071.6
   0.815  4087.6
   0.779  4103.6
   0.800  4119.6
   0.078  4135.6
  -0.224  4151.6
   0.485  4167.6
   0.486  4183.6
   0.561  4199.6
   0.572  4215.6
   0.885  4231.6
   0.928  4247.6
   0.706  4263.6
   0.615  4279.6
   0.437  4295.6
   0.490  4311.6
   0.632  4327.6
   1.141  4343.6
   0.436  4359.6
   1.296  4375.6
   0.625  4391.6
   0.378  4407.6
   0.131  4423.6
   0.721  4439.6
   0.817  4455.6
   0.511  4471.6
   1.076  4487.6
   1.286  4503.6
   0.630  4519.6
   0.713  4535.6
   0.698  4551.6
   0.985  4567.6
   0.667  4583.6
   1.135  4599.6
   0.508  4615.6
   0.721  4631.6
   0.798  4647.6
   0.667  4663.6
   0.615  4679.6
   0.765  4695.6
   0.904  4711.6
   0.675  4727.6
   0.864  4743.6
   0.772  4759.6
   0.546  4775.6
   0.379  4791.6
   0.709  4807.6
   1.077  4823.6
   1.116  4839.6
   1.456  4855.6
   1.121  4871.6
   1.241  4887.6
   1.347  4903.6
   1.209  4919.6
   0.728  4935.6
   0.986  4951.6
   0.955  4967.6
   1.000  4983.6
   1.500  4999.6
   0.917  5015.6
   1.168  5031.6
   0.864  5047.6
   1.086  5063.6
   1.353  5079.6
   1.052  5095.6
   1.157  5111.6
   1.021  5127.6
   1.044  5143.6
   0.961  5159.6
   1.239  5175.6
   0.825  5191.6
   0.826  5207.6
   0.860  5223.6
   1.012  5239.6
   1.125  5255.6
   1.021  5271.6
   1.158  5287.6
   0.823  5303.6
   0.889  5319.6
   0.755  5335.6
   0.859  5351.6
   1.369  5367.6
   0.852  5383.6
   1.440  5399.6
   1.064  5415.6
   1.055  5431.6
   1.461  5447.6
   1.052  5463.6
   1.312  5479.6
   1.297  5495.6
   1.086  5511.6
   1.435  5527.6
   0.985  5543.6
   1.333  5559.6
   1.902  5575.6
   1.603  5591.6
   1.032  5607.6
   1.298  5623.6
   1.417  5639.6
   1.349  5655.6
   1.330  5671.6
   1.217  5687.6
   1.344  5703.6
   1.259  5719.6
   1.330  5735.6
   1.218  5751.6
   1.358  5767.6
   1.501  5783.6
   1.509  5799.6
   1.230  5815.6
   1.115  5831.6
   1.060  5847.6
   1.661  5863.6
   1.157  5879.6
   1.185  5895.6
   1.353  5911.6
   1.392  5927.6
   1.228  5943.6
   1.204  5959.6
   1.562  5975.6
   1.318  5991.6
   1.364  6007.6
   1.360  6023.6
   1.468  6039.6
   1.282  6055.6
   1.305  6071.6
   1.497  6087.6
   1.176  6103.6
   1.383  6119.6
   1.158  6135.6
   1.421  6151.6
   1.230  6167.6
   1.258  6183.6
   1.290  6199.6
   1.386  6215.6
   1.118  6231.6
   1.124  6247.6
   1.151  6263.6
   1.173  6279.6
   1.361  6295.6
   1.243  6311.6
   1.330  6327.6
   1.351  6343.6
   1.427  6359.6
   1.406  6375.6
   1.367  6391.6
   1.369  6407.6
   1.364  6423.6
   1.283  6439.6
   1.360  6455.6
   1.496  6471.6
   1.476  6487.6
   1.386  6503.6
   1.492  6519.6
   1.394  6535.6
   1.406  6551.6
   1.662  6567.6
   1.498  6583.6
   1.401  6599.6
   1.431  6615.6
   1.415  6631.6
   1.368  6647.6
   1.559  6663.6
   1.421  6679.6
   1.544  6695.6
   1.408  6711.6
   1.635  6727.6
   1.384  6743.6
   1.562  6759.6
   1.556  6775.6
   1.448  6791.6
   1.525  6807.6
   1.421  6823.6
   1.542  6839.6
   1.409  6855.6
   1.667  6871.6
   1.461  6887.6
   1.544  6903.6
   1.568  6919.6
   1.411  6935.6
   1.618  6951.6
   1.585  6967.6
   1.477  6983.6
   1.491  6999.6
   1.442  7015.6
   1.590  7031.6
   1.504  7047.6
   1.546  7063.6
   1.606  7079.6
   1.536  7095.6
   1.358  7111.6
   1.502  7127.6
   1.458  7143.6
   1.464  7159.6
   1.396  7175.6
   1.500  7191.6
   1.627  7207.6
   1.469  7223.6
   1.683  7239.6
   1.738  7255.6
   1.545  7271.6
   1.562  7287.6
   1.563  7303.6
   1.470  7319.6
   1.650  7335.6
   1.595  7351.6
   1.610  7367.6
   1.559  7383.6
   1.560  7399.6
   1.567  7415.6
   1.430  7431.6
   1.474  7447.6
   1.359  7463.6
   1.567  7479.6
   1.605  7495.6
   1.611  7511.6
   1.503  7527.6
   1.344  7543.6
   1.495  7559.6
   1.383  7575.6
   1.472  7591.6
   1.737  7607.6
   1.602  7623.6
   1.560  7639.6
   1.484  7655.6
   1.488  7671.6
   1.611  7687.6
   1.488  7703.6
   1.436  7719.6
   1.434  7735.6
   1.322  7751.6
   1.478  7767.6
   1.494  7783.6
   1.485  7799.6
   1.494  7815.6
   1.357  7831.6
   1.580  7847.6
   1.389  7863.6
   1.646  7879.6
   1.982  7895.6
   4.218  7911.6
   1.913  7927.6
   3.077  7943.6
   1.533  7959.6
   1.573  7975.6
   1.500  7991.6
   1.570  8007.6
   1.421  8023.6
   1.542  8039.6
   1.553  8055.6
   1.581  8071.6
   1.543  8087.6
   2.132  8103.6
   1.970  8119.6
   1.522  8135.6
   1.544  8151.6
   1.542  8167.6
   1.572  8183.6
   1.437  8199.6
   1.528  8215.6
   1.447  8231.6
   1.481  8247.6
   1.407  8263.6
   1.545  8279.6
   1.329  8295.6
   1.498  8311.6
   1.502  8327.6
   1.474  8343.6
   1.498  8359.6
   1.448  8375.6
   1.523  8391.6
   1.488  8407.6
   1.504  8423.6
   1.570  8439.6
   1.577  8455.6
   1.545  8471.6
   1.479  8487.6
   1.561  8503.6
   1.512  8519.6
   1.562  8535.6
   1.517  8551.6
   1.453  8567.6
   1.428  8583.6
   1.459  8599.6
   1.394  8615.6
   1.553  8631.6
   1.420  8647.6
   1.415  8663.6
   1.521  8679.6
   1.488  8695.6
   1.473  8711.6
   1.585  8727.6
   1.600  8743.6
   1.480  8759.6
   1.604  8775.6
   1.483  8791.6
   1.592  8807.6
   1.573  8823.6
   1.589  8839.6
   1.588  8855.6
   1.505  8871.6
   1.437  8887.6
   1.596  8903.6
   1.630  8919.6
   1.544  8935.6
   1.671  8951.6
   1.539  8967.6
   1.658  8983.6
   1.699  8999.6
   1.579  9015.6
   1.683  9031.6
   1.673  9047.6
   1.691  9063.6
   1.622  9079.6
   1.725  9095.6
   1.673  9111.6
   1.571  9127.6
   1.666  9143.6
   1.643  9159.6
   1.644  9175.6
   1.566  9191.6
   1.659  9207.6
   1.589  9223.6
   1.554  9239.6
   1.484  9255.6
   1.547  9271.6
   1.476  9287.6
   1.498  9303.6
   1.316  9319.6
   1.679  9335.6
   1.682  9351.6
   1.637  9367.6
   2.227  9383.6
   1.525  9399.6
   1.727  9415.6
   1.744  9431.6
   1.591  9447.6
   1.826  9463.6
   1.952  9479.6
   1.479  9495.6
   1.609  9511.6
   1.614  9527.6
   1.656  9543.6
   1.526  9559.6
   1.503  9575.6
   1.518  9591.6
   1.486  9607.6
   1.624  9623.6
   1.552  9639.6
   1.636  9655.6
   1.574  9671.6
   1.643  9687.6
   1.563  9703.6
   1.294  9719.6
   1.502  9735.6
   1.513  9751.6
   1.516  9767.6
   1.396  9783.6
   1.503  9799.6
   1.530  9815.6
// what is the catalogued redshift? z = 0.21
